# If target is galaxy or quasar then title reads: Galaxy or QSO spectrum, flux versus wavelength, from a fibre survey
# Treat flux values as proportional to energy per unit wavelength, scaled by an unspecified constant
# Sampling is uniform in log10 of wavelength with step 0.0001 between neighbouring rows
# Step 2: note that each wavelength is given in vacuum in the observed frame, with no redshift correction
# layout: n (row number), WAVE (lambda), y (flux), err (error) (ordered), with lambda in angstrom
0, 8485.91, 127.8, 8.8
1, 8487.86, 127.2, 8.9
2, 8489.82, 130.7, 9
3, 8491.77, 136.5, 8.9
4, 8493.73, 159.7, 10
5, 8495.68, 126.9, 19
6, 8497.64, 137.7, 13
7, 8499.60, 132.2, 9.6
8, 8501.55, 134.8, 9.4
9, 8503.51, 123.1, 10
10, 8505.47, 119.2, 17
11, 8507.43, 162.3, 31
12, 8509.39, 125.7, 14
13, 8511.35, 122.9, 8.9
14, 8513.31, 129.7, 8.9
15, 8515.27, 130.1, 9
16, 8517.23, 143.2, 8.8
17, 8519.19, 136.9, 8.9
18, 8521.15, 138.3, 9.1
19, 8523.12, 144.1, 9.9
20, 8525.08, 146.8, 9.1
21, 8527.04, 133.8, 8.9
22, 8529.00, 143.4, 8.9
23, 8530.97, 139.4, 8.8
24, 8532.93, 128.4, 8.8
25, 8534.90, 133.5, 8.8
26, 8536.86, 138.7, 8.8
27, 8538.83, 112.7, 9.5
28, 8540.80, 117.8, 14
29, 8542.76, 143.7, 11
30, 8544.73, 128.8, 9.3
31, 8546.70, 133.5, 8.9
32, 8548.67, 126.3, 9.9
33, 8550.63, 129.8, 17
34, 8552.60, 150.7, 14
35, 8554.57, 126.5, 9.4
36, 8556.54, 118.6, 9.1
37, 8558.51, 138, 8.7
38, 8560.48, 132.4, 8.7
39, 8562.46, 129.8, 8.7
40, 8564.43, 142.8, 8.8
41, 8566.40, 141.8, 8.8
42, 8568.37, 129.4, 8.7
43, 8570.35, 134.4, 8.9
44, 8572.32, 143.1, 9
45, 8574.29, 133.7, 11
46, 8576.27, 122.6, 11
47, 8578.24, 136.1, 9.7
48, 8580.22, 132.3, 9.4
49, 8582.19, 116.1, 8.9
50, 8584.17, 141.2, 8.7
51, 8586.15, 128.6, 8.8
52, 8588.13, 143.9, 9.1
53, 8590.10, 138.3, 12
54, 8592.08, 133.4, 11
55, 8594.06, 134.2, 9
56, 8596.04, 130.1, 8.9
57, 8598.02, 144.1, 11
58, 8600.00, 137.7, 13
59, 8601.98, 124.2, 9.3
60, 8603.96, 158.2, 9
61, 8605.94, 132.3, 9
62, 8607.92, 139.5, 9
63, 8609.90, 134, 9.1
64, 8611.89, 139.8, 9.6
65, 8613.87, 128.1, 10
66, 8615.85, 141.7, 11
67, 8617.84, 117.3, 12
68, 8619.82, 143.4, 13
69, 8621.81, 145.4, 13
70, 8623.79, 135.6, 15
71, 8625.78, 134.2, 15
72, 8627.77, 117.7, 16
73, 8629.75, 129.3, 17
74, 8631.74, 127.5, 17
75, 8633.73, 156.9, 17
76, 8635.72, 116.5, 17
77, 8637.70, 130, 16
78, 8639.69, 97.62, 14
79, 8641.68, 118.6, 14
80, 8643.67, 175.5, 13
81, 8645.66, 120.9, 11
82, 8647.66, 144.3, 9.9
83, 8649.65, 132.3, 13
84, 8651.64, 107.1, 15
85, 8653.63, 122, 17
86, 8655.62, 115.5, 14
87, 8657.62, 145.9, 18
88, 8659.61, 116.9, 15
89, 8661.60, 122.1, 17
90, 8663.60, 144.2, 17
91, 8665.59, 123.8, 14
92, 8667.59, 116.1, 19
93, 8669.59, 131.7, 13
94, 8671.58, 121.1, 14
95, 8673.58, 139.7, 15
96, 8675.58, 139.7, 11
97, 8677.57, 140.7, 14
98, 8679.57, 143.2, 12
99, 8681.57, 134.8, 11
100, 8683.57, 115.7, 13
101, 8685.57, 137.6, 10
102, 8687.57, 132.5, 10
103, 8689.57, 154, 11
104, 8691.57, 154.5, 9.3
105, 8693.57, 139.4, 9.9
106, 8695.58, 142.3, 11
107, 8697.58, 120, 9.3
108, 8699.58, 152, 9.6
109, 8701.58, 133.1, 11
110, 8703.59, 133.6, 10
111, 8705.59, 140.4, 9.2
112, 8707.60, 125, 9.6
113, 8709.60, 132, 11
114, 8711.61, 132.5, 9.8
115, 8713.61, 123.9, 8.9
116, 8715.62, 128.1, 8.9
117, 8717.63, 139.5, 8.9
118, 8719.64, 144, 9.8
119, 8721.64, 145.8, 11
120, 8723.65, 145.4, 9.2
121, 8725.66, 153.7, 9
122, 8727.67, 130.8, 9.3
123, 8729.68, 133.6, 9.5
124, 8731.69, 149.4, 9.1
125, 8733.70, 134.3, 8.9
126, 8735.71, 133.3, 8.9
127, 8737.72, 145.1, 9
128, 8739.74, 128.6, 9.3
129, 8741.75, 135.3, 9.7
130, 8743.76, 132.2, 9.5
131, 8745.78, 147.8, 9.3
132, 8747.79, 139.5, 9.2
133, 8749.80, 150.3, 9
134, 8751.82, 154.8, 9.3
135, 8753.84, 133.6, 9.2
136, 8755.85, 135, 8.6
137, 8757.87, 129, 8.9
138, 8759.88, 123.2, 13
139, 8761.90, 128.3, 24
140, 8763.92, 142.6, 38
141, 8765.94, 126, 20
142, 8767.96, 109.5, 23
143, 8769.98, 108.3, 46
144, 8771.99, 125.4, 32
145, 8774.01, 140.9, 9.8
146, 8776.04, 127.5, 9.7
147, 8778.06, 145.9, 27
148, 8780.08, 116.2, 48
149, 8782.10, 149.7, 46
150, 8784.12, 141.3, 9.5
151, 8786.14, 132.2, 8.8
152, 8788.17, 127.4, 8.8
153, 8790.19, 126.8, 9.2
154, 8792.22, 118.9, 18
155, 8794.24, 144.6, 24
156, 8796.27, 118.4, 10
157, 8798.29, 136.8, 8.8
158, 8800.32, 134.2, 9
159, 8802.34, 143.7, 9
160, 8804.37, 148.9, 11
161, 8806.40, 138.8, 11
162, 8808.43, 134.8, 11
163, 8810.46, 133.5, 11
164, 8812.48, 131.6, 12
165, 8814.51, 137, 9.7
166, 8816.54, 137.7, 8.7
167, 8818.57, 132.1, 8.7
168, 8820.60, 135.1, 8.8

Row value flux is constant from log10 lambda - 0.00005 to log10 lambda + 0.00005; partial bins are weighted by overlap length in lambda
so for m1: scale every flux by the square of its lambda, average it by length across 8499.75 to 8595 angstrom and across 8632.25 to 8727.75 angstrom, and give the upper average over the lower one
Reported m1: 1.03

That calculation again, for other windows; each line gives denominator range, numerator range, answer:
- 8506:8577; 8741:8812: 1.05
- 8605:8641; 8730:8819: 1.06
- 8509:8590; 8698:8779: 1.06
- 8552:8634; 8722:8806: 1.04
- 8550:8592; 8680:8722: 1.05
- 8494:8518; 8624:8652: 1.01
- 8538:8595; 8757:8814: 1.05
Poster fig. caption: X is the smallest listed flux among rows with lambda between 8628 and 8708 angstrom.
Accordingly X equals 97.62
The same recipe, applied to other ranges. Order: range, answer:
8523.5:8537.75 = 128.4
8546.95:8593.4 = 116.1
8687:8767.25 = 120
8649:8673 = 107.1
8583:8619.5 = 117.3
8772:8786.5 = 116.2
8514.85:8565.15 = 112.7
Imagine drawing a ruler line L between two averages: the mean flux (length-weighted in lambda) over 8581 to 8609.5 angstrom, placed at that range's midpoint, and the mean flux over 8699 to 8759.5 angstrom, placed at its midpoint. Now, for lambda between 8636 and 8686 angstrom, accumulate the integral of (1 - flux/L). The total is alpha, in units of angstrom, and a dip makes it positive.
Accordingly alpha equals 2.8 angstrom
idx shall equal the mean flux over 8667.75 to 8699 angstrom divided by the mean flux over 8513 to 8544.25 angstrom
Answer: 1.01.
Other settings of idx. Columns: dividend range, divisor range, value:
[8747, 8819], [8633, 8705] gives 1.01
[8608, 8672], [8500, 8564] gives 0.98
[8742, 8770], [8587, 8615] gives 0.98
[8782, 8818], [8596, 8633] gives 1.00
